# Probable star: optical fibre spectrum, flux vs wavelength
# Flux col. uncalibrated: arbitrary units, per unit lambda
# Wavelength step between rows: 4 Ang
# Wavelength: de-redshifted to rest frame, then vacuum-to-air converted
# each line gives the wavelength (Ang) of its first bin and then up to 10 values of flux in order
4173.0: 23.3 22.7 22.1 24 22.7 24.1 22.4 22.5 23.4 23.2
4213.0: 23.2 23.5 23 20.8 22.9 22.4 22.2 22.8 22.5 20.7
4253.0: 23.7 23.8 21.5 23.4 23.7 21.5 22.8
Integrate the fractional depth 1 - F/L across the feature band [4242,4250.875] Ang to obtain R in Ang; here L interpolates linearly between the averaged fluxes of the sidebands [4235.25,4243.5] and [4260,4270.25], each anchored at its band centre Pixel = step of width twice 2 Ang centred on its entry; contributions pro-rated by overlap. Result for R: 0.3 Ang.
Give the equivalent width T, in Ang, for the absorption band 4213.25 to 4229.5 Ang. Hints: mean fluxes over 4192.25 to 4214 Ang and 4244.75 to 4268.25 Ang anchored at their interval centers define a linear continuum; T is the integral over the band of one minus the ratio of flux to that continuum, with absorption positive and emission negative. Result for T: 0.2 Ang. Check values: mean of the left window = 23.1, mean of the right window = 22.7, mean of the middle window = 22.6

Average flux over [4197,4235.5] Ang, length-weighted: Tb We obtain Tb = 22.7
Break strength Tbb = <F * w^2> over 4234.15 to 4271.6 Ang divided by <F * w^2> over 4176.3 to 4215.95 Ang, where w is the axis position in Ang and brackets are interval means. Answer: 1.0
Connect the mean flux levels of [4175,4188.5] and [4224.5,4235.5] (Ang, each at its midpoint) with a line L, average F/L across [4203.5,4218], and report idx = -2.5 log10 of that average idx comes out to -0.039 mag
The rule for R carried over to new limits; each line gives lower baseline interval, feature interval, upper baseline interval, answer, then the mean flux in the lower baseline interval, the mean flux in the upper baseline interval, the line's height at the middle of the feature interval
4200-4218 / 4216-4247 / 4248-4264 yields 0.6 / 23.2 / 22.6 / 22.9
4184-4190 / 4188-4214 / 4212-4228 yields -0.1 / 23.3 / 22.6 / 23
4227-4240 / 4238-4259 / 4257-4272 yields 0.0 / 22.5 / 22.9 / 22.7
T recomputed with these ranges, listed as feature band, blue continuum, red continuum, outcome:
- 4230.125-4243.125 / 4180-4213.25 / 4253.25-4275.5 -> 0.3 Ang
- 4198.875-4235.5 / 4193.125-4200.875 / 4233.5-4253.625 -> -0.3 Ang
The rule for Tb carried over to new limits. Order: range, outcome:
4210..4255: 22.5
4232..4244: 22.5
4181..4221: 23.2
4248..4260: 22.8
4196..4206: 22.7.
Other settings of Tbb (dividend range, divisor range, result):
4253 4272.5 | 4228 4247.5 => 1.04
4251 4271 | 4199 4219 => 1.03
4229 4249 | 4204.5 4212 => 0.97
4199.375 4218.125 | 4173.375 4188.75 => 1.02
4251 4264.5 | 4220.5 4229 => 1.07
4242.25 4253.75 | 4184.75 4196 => 0.97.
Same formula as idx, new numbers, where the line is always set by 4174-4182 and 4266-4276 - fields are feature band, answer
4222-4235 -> 0.025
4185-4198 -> -0.033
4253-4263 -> -0.009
